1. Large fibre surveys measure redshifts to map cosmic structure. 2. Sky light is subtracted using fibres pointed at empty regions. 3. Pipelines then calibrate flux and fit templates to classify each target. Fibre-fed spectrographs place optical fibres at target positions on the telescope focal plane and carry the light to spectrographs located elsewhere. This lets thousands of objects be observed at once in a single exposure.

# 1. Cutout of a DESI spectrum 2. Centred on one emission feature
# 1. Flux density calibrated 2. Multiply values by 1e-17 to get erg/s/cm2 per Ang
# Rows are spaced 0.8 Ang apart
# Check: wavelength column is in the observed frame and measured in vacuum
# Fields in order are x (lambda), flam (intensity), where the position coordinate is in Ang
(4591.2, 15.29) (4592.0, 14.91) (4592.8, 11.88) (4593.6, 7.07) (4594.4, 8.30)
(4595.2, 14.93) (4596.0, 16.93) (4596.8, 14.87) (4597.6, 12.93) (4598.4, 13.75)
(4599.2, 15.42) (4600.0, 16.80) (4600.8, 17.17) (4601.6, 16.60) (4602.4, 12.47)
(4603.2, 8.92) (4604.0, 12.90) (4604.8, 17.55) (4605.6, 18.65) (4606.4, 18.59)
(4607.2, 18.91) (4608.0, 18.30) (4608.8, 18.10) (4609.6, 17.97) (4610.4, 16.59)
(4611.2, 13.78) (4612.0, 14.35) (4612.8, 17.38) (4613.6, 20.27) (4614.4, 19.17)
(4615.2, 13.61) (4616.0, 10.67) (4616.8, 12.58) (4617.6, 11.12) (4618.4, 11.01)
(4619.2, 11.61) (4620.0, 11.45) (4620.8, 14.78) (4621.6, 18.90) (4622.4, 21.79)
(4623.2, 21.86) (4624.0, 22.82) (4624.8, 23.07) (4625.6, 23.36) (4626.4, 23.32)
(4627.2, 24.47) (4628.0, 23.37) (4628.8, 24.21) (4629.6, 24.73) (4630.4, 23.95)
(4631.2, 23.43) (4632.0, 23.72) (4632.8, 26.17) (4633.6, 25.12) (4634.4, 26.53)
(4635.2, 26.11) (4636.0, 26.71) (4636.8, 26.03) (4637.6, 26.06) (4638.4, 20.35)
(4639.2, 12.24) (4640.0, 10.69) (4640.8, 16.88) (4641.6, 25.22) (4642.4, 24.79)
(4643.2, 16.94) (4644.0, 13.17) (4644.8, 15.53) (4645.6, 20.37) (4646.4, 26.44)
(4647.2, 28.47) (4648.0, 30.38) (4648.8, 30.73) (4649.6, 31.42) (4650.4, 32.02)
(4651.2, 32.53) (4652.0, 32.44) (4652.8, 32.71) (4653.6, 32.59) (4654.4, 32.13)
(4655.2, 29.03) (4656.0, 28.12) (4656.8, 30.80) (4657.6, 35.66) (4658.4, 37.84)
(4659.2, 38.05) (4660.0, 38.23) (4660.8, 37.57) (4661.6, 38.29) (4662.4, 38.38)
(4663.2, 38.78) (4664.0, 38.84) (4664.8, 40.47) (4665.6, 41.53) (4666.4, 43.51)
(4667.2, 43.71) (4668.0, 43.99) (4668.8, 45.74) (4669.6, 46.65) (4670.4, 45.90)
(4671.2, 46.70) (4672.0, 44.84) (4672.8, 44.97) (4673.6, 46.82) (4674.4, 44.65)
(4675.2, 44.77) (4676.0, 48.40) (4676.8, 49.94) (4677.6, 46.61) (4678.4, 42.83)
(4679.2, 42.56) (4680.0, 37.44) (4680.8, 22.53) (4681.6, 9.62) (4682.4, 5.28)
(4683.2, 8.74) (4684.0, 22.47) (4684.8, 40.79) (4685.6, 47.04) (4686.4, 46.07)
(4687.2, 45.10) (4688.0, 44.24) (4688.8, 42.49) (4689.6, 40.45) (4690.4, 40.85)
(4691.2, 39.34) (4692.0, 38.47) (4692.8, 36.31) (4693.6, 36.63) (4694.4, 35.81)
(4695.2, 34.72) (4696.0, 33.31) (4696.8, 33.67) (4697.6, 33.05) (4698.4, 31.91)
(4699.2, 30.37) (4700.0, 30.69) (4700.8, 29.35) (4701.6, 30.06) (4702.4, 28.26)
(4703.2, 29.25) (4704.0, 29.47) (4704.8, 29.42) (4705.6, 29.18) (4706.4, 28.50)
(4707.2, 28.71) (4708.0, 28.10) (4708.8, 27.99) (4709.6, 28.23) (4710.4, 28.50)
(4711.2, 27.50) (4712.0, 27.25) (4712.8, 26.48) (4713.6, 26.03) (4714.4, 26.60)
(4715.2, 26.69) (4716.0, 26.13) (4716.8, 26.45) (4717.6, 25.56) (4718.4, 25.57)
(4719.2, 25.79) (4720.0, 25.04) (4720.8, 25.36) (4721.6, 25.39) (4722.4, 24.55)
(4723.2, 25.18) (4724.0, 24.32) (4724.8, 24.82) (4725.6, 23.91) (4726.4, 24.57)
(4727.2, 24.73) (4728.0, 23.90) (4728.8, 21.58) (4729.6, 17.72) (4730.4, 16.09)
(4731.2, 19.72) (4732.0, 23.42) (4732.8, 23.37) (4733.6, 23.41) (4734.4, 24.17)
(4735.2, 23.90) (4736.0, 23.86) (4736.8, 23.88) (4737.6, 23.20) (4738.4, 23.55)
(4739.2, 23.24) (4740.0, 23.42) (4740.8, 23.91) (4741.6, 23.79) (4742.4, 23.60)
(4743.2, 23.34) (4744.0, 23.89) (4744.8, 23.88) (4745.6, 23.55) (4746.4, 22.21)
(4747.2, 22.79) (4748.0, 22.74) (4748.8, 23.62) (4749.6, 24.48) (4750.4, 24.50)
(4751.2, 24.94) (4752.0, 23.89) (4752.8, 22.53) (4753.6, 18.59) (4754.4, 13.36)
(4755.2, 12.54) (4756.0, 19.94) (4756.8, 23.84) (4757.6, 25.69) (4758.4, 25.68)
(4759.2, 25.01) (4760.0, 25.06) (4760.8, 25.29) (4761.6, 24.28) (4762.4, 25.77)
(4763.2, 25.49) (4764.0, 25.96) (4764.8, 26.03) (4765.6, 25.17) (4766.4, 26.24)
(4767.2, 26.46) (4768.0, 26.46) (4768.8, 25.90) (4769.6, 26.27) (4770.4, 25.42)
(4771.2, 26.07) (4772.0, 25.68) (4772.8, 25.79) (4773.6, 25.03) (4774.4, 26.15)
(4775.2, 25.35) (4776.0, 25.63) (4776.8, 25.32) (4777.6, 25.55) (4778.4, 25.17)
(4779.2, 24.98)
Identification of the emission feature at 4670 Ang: Lyman alpha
